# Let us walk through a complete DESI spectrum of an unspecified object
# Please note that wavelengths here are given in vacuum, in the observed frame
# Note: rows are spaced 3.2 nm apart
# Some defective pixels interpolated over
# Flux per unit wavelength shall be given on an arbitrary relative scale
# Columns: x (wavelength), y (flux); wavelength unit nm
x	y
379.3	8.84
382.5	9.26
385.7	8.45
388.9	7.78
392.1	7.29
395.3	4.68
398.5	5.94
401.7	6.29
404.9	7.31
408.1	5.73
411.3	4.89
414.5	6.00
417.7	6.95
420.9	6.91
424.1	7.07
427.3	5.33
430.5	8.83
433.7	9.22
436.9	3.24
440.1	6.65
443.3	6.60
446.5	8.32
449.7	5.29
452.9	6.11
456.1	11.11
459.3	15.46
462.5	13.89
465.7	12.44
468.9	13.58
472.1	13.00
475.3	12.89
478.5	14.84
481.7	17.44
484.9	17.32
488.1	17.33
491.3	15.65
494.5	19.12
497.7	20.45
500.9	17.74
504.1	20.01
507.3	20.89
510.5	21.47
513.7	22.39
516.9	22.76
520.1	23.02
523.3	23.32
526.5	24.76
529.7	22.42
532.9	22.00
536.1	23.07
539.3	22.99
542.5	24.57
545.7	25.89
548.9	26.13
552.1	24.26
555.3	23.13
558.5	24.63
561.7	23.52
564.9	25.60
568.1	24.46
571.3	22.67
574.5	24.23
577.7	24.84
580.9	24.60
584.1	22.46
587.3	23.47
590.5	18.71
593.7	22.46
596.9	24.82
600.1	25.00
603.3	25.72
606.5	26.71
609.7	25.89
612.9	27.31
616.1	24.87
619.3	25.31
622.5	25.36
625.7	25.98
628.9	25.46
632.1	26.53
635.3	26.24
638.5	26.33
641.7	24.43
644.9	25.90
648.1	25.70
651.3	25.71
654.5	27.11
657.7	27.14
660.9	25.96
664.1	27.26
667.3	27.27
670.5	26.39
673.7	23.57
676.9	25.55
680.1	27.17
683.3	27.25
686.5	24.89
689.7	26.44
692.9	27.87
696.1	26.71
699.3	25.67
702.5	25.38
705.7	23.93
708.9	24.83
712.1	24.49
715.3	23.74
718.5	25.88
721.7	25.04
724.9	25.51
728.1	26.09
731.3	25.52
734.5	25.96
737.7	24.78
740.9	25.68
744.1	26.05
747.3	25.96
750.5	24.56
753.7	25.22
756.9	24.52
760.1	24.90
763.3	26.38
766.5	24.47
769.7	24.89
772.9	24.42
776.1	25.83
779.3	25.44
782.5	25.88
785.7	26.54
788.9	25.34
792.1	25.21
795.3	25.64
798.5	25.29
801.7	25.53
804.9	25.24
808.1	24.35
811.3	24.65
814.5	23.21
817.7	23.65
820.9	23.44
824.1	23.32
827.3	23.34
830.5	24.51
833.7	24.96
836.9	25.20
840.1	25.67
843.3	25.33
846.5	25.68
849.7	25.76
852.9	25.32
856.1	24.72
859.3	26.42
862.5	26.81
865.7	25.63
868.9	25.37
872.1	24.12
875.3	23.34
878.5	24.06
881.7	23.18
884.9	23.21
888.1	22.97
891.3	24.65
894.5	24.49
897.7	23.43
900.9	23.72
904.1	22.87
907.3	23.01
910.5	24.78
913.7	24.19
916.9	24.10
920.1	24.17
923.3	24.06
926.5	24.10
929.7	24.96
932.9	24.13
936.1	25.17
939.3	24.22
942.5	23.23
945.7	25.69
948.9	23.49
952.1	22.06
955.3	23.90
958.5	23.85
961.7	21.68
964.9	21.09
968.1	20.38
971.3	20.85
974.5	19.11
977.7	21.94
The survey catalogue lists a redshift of 0.141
